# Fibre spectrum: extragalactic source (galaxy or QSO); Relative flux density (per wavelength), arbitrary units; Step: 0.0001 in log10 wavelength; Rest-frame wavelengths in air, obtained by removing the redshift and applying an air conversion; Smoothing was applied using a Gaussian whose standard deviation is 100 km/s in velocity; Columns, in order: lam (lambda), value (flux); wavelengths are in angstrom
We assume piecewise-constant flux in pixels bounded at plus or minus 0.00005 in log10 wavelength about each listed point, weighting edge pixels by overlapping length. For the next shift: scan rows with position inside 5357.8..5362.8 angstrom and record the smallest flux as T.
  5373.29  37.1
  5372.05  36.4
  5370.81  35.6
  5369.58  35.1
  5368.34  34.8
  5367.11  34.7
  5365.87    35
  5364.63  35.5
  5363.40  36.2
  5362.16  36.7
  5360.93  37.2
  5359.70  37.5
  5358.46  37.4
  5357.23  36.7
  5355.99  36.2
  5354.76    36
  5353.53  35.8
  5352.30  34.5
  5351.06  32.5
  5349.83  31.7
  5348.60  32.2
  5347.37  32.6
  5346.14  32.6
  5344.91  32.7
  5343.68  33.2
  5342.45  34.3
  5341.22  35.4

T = 36.7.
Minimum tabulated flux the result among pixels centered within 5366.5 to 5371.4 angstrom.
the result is 34.7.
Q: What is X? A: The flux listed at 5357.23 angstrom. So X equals 36.7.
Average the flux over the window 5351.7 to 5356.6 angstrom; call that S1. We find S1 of 35.7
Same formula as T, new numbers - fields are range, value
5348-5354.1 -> 31.7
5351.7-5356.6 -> 34.5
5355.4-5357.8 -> 36.2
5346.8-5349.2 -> 32.2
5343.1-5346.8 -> 32.6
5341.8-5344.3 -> 33.2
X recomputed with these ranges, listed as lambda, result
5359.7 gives 37.5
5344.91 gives 32.7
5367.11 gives 34.7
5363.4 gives 36.2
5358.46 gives 37.4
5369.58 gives 35.1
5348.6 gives 32.2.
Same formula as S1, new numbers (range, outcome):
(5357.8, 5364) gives 37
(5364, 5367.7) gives 35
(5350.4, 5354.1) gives 34.2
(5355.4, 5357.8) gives 36.3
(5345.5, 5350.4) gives 32.3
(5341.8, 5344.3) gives 33.8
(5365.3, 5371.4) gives 35.1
